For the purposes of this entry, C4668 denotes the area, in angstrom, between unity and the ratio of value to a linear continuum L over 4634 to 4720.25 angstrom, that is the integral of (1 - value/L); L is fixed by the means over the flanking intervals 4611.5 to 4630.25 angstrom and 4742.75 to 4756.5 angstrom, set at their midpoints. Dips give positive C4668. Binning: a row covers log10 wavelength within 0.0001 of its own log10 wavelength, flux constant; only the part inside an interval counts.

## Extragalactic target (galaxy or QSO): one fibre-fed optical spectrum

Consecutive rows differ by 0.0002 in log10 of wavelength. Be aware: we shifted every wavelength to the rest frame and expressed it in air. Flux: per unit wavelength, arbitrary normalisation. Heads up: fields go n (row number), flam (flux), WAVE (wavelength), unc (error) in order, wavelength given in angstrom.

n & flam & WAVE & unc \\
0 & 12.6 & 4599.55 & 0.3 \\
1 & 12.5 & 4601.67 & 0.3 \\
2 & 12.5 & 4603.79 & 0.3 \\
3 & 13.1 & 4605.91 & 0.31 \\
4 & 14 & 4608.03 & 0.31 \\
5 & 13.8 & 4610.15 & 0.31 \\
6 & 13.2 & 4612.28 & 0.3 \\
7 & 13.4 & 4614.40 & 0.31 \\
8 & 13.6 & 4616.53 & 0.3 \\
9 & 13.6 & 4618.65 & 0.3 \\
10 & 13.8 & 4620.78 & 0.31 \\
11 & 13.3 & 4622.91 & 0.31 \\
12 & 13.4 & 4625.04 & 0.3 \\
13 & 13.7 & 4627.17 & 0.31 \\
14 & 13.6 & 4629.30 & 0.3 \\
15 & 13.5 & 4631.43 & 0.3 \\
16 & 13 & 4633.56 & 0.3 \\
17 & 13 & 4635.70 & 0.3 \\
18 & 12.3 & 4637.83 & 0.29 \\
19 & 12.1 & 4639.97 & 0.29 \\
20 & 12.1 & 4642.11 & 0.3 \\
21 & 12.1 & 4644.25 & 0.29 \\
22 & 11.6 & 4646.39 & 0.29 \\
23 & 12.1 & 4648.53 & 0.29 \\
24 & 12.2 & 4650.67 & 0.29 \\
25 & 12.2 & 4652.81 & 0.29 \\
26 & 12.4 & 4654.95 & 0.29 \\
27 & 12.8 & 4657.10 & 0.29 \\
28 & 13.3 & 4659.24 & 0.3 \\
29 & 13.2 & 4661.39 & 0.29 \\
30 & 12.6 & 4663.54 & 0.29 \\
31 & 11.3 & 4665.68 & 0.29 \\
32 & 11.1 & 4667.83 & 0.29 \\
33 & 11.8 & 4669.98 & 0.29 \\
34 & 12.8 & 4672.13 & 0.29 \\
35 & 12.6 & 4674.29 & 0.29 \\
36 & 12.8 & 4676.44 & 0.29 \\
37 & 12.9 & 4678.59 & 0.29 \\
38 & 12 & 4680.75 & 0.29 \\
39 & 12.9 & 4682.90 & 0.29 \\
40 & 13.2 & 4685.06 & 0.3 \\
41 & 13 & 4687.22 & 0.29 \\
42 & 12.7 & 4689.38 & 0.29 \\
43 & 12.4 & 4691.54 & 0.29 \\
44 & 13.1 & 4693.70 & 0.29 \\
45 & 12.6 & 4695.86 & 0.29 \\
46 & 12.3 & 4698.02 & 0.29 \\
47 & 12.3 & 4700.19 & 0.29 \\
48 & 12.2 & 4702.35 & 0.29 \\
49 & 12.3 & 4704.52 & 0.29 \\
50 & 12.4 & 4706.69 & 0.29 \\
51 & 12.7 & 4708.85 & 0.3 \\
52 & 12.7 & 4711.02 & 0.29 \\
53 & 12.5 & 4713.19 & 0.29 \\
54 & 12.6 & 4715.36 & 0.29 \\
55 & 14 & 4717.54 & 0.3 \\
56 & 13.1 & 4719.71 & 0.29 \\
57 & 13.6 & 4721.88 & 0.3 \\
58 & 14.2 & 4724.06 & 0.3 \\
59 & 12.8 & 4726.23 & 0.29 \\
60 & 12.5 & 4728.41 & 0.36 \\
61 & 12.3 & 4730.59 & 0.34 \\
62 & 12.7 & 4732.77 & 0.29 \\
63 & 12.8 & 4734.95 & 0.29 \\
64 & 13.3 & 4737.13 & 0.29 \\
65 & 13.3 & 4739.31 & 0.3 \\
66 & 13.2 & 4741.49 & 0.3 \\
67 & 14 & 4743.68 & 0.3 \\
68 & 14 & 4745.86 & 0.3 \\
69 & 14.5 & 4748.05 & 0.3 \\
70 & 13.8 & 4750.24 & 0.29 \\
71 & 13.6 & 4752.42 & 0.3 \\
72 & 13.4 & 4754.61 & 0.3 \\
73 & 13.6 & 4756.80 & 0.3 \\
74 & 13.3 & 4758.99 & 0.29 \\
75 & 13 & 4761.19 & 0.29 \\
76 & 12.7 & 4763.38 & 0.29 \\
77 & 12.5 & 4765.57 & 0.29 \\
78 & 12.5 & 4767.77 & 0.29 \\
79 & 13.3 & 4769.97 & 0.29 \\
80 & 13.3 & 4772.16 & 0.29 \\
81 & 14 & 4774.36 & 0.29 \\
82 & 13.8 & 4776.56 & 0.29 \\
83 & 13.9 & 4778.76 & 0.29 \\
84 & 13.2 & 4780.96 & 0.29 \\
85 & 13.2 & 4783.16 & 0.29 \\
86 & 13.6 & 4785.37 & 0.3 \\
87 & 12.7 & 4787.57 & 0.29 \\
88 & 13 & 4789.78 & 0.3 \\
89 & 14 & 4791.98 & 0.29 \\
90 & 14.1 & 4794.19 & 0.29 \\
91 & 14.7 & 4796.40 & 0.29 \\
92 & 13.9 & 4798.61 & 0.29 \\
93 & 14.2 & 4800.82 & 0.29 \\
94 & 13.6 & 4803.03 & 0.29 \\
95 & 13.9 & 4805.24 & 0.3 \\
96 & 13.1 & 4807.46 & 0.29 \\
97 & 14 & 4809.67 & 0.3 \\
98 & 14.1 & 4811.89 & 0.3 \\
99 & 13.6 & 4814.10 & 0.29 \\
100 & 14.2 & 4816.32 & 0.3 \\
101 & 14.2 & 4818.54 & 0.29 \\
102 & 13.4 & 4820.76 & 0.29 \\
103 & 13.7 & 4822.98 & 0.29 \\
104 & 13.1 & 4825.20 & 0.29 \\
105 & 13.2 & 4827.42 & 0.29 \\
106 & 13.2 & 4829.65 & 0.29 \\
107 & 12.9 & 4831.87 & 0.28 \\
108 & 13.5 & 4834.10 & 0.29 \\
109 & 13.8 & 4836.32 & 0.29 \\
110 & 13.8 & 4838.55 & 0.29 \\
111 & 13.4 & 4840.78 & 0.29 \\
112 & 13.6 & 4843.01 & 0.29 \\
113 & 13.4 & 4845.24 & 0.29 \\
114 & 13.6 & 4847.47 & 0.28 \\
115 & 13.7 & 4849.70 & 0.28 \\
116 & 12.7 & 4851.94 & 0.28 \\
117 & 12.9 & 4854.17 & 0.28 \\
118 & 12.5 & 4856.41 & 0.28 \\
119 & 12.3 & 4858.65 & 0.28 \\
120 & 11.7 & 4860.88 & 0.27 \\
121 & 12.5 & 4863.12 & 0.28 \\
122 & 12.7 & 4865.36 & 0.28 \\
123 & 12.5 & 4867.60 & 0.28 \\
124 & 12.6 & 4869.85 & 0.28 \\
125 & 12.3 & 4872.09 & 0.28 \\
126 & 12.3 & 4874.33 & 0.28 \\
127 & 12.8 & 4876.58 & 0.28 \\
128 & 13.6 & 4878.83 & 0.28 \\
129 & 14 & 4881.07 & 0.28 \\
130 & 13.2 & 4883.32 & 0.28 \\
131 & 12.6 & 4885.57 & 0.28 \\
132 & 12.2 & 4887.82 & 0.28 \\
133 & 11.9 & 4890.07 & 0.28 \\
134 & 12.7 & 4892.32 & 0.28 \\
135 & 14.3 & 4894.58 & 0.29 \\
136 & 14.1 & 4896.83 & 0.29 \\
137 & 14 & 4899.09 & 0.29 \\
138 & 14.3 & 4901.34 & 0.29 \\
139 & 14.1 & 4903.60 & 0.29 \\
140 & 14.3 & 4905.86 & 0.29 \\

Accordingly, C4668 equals 7.3 angstrom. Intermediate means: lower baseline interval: 13.5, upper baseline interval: 13.9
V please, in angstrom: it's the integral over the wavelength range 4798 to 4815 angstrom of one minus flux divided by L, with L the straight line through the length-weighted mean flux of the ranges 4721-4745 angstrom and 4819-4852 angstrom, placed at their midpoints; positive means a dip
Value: -0.6 angstrom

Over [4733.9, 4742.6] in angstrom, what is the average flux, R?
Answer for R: 13.2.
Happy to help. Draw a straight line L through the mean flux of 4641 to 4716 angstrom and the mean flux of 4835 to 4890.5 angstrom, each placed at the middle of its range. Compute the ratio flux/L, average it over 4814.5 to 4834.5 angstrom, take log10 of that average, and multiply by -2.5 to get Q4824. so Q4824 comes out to -0.06 mag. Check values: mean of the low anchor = 12.5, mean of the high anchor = 12.9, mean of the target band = 13.5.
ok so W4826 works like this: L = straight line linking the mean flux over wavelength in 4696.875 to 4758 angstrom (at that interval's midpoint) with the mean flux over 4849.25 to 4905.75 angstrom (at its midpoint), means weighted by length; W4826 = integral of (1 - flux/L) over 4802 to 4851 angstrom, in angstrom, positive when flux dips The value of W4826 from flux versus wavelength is -2.09 angstrom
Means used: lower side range 13.1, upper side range 13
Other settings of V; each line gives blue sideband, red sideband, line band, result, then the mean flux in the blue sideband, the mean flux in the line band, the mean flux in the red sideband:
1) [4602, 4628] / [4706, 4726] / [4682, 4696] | 0.34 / 13.4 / 12.9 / 13.1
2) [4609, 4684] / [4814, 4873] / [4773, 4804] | -1.60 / 12.7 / 13.7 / 13.1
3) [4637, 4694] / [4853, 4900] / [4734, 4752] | -1.50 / 12.4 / 13.6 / 12.8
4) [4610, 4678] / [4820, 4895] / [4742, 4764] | -1.23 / 12.7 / 13.6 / 13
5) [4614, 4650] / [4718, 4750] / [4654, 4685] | 1.40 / 12.9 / 12.5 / 13.3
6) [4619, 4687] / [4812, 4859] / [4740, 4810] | -2.10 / 12.6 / 13.5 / 13.4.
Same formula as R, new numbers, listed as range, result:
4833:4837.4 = 13.7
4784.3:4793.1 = 13.3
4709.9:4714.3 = 12.6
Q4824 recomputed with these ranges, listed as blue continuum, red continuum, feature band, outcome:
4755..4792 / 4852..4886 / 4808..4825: -0.07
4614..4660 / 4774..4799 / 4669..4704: 0.04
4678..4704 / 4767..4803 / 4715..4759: -0.02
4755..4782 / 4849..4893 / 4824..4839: -0.04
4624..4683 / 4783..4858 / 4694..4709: 0.04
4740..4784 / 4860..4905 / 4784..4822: -0.04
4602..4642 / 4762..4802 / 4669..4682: 0.07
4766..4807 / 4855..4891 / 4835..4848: -0.05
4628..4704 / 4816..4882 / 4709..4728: -0.04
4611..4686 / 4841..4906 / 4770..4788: -0.05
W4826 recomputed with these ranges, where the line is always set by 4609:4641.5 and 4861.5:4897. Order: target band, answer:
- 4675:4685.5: 0.4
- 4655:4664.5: 0.2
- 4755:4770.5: 0.1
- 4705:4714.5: 0.4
